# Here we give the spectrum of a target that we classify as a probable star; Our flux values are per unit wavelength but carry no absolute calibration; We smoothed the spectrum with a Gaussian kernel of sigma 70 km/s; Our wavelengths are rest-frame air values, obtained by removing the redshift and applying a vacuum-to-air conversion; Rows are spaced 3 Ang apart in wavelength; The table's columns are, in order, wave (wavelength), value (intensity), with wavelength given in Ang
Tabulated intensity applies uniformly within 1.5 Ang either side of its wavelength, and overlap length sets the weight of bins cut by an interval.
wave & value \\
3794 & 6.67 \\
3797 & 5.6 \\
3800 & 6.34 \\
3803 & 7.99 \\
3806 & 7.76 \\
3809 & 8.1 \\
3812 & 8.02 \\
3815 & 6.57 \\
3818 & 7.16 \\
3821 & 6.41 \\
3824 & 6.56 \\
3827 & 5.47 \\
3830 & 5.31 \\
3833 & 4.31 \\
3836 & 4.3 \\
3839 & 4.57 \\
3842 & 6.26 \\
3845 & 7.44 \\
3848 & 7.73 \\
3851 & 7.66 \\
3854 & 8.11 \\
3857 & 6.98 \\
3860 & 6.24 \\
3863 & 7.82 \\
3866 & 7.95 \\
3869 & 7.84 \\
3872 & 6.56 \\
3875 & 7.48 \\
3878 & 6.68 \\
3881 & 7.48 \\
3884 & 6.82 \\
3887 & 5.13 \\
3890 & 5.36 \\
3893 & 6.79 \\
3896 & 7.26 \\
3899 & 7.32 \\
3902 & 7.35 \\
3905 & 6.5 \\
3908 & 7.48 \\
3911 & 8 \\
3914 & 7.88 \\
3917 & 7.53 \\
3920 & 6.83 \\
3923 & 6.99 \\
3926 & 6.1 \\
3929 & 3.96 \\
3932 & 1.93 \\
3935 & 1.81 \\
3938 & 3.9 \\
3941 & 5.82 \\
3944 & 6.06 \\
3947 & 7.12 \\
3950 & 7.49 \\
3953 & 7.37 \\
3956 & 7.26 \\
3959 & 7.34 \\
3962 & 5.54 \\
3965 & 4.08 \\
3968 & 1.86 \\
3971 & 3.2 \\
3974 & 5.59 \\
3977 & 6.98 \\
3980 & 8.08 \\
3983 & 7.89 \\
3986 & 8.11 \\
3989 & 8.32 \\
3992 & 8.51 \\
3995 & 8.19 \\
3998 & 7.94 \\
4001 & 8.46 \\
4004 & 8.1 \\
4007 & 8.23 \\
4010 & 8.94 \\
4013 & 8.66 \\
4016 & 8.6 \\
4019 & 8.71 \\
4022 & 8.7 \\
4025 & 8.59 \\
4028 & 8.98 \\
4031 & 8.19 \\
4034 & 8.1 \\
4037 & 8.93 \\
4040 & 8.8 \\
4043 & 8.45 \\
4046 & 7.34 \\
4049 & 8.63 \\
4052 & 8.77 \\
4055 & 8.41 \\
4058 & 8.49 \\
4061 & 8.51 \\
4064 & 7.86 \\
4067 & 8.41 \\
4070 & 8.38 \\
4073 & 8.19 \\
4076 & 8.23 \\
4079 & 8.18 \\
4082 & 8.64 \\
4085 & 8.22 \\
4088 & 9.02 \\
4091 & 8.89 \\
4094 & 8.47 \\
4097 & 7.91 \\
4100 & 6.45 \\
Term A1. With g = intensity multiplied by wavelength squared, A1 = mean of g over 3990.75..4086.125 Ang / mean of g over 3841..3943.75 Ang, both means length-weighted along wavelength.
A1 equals 1.4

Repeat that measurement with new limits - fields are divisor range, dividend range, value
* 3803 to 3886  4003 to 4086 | 1.37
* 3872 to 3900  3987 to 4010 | 1.31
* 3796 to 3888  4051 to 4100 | 1.39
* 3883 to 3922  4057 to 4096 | 1.32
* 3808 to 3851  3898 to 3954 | 1.02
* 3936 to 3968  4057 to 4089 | 1.50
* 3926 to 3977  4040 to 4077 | 1.72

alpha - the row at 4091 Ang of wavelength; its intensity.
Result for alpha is 8.89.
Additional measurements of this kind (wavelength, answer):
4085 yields 8.22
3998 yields 7.94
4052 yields 8.77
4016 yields 8.6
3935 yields 1.81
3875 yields 7.48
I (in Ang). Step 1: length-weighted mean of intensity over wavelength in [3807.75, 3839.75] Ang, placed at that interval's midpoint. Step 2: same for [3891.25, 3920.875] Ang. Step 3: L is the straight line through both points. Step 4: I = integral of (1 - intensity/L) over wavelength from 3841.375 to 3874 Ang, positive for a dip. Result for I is -3.85 Ang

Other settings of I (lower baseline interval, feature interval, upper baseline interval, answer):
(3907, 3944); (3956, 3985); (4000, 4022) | 5.9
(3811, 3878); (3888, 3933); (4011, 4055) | 4.8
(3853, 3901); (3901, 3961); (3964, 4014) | 7.1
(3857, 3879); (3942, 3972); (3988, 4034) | 8.3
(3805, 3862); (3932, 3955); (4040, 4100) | 6.1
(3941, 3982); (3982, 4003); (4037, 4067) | -4.2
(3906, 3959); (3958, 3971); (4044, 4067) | 4.4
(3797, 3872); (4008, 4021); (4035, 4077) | -1.0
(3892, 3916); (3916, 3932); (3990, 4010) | 3.6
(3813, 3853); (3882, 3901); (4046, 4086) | 0.7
